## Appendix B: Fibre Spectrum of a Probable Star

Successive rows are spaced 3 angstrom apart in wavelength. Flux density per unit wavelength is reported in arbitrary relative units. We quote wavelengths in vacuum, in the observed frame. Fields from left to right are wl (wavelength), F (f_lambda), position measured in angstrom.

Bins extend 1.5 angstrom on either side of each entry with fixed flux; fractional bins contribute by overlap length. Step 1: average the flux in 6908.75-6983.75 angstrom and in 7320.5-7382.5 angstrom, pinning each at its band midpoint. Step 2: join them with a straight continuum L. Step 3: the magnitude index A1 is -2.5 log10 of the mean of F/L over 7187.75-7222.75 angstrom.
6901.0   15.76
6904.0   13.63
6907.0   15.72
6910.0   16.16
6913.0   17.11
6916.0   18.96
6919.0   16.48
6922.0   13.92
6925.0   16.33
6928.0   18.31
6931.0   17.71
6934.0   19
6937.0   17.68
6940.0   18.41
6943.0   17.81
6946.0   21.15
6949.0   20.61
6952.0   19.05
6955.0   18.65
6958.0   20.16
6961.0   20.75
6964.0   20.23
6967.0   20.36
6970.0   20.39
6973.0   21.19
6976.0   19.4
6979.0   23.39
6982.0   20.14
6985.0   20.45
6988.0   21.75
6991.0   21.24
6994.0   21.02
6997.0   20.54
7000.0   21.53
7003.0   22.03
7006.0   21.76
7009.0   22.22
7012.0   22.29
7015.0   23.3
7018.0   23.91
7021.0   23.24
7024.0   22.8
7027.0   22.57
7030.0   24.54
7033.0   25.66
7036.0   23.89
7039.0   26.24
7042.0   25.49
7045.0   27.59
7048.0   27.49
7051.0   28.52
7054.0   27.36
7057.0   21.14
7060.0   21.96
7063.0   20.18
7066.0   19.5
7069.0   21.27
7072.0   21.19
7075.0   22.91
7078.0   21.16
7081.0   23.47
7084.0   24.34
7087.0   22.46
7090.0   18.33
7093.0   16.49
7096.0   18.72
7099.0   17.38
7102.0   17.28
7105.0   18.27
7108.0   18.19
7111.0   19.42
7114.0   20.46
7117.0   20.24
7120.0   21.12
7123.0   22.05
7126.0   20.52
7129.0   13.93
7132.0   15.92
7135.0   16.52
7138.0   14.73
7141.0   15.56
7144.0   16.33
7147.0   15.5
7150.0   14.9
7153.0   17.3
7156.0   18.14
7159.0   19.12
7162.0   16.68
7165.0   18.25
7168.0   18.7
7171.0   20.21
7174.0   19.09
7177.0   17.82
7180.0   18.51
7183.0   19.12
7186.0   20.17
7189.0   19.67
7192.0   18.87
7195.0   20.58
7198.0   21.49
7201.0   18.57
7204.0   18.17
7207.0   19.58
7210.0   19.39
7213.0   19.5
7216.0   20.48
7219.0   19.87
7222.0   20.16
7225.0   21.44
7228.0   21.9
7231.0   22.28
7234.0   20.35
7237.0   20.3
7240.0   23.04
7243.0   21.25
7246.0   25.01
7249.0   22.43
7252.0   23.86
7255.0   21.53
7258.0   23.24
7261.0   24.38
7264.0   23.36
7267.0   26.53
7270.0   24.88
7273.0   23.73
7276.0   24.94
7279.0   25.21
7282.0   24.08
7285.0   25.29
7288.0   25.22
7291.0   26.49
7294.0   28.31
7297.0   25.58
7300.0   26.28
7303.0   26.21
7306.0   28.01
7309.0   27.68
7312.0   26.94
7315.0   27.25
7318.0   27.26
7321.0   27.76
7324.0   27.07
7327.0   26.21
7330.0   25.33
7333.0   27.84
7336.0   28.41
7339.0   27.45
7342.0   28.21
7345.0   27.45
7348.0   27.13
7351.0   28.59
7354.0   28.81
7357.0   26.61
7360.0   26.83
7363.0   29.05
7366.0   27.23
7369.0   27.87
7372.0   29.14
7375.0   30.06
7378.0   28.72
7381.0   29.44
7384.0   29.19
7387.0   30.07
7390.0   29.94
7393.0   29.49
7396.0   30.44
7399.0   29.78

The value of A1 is 0.24 mag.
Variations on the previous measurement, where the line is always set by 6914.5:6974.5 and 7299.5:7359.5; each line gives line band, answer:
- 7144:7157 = 0.387 mag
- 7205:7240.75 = 0.210 mag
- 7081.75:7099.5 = 0.111 mag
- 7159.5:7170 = 0.293 mag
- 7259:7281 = 0.058 mag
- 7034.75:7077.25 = -0.124 mag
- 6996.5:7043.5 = -0.138 mag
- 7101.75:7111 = 0.224 mag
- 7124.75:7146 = 0.387 mag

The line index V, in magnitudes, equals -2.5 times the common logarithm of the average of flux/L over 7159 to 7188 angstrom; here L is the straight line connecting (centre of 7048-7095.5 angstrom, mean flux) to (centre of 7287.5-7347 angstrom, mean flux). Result 0.28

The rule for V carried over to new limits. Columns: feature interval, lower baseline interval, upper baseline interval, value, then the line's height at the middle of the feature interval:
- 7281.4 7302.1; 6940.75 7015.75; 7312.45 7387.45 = 0.034 mag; 26.8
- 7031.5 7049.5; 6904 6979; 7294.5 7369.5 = -0.245 mag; 20.8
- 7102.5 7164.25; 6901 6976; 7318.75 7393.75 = 0.275 mag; 22.9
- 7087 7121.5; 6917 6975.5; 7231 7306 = 0.142 mag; 21.5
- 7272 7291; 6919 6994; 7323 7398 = 0.070 mag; 26.6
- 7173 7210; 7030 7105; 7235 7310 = 0.226 mag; 23.8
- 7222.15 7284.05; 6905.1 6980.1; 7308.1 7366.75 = 0.110 mag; 25.6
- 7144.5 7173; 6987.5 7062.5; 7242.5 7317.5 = 0.354 mag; 24.4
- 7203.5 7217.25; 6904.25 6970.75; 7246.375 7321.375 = 0.221 mag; 23.9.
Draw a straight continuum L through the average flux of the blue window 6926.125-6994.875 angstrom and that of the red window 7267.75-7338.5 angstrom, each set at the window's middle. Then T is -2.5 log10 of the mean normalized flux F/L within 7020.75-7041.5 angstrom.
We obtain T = -0.14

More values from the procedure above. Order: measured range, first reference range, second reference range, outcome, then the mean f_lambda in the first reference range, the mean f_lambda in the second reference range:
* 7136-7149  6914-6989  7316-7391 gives 0.446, 19.3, 28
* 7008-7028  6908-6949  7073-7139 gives -0.232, 17.7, 19.3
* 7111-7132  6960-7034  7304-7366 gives 0.226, 21.8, 27.5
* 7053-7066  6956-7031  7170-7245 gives -0.049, 21.6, 20.1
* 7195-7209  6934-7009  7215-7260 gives 0.110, 20.4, 21.9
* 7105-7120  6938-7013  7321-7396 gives 0.190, 20.6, 28.2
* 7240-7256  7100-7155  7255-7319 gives 0.038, 17.7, 25.6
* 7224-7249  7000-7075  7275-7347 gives 0.175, 23.5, 26.7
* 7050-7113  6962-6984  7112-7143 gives -0.107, 20.7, 18.1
